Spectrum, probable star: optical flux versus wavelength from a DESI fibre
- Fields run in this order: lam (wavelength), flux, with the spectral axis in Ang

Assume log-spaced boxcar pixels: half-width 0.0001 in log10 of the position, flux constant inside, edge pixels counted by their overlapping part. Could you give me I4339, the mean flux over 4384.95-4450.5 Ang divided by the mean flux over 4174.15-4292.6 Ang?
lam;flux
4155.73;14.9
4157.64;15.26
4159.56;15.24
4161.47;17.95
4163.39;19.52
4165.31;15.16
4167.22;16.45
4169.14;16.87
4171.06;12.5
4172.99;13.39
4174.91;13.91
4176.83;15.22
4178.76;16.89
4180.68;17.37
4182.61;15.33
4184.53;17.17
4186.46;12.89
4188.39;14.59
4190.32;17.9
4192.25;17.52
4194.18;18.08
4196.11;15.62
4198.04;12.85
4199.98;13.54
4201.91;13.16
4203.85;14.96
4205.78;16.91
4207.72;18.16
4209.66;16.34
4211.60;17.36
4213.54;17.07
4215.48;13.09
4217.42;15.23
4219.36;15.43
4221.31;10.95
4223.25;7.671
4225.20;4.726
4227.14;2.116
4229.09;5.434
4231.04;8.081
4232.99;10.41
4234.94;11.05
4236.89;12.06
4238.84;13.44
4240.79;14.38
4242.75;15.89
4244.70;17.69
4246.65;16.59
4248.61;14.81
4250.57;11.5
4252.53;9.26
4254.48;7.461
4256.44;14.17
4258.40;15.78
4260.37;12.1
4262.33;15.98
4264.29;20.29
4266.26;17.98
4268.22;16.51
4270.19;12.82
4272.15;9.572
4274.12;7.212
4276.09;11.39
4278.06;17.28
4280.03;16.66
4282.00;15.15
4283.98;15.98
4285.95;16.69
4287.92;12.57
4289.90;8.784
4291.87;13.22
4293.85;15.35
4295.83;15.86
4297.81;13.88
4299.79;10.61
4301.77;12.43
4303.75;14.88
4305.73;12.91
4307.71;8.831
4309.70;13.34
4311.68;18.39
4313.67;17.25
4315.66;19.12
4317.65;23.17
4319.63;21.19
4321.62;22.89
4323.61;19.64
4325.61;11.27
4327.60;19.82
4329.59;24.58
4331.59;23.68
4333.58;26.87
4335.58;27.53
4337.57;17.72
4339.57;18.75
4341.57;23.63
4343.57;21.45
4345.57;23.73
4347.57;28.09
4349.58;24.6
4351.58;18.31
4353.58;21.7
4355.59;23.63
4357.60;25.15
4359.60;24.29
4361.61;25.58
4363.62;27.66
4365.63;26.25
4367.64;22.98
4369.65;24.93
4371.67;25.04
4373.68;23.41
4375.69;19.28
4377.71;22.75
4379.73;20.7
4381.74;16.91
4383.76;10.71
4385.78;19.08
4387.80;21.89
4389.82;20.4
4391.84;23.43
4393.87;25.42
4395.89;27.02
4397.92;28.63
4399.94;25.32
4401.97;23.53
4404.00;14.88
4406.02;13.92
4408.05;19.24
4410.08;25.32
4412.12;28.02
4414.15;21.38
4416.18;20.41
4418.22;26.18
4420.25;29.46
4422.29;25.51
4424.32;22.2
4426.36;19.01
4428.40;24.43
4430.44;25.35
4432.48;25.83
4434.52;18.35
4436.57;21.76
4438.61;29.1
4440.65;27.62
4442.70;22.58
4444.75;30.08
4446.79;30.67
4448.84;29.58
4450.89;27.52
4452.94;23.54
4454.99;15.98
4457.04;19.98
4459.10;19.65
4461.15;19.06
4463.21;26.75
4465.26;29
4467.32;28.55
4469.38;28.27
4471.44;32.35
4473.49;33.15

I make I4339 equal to 1.7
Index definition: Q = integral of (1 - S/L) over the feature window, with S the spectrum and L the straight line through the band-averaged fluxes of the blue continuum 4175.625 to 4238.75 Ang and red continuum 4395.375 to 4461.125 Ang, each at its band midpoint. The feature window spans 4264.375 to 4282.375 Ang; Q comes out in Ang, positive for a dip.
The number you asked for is 2.7 Ang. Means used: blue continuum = 13.6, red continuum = 23.7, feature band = 14.1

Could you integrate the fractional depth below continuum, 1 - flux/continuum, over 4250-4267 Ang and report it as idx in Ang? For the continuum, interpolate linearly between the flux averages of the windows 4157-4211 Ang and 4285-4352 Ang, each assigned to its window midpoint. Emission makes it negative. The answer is 3.3 Ang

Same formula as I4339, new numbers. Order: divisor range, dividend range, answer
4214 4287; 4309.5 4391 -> 1.70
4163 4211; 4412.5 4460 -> 1.55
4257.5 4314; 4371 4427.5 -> 1.57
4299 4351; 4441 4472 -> 1.31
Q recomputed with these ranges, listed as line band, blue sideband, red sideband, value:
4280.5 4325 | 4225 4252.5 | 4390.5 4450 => 1.3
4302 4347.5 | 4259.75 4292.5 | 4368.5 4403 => -4.5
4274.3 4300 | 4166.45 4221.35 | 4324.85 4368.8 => 7.8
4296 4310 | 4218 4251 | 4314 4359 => 4.5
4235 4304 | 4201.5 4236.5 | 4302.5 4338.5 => 7.0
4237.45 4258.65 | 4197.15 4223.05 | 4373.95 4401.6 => 3.4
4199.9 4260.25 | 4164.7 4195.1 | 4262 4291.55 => 9.1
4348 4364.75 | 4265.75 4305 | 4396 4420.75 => -4.3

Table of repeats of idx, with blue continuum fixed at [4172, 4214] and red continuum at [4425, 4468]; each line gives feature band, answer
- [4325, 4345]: -1.13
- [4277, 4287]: 1.33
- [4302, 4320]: 3.25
